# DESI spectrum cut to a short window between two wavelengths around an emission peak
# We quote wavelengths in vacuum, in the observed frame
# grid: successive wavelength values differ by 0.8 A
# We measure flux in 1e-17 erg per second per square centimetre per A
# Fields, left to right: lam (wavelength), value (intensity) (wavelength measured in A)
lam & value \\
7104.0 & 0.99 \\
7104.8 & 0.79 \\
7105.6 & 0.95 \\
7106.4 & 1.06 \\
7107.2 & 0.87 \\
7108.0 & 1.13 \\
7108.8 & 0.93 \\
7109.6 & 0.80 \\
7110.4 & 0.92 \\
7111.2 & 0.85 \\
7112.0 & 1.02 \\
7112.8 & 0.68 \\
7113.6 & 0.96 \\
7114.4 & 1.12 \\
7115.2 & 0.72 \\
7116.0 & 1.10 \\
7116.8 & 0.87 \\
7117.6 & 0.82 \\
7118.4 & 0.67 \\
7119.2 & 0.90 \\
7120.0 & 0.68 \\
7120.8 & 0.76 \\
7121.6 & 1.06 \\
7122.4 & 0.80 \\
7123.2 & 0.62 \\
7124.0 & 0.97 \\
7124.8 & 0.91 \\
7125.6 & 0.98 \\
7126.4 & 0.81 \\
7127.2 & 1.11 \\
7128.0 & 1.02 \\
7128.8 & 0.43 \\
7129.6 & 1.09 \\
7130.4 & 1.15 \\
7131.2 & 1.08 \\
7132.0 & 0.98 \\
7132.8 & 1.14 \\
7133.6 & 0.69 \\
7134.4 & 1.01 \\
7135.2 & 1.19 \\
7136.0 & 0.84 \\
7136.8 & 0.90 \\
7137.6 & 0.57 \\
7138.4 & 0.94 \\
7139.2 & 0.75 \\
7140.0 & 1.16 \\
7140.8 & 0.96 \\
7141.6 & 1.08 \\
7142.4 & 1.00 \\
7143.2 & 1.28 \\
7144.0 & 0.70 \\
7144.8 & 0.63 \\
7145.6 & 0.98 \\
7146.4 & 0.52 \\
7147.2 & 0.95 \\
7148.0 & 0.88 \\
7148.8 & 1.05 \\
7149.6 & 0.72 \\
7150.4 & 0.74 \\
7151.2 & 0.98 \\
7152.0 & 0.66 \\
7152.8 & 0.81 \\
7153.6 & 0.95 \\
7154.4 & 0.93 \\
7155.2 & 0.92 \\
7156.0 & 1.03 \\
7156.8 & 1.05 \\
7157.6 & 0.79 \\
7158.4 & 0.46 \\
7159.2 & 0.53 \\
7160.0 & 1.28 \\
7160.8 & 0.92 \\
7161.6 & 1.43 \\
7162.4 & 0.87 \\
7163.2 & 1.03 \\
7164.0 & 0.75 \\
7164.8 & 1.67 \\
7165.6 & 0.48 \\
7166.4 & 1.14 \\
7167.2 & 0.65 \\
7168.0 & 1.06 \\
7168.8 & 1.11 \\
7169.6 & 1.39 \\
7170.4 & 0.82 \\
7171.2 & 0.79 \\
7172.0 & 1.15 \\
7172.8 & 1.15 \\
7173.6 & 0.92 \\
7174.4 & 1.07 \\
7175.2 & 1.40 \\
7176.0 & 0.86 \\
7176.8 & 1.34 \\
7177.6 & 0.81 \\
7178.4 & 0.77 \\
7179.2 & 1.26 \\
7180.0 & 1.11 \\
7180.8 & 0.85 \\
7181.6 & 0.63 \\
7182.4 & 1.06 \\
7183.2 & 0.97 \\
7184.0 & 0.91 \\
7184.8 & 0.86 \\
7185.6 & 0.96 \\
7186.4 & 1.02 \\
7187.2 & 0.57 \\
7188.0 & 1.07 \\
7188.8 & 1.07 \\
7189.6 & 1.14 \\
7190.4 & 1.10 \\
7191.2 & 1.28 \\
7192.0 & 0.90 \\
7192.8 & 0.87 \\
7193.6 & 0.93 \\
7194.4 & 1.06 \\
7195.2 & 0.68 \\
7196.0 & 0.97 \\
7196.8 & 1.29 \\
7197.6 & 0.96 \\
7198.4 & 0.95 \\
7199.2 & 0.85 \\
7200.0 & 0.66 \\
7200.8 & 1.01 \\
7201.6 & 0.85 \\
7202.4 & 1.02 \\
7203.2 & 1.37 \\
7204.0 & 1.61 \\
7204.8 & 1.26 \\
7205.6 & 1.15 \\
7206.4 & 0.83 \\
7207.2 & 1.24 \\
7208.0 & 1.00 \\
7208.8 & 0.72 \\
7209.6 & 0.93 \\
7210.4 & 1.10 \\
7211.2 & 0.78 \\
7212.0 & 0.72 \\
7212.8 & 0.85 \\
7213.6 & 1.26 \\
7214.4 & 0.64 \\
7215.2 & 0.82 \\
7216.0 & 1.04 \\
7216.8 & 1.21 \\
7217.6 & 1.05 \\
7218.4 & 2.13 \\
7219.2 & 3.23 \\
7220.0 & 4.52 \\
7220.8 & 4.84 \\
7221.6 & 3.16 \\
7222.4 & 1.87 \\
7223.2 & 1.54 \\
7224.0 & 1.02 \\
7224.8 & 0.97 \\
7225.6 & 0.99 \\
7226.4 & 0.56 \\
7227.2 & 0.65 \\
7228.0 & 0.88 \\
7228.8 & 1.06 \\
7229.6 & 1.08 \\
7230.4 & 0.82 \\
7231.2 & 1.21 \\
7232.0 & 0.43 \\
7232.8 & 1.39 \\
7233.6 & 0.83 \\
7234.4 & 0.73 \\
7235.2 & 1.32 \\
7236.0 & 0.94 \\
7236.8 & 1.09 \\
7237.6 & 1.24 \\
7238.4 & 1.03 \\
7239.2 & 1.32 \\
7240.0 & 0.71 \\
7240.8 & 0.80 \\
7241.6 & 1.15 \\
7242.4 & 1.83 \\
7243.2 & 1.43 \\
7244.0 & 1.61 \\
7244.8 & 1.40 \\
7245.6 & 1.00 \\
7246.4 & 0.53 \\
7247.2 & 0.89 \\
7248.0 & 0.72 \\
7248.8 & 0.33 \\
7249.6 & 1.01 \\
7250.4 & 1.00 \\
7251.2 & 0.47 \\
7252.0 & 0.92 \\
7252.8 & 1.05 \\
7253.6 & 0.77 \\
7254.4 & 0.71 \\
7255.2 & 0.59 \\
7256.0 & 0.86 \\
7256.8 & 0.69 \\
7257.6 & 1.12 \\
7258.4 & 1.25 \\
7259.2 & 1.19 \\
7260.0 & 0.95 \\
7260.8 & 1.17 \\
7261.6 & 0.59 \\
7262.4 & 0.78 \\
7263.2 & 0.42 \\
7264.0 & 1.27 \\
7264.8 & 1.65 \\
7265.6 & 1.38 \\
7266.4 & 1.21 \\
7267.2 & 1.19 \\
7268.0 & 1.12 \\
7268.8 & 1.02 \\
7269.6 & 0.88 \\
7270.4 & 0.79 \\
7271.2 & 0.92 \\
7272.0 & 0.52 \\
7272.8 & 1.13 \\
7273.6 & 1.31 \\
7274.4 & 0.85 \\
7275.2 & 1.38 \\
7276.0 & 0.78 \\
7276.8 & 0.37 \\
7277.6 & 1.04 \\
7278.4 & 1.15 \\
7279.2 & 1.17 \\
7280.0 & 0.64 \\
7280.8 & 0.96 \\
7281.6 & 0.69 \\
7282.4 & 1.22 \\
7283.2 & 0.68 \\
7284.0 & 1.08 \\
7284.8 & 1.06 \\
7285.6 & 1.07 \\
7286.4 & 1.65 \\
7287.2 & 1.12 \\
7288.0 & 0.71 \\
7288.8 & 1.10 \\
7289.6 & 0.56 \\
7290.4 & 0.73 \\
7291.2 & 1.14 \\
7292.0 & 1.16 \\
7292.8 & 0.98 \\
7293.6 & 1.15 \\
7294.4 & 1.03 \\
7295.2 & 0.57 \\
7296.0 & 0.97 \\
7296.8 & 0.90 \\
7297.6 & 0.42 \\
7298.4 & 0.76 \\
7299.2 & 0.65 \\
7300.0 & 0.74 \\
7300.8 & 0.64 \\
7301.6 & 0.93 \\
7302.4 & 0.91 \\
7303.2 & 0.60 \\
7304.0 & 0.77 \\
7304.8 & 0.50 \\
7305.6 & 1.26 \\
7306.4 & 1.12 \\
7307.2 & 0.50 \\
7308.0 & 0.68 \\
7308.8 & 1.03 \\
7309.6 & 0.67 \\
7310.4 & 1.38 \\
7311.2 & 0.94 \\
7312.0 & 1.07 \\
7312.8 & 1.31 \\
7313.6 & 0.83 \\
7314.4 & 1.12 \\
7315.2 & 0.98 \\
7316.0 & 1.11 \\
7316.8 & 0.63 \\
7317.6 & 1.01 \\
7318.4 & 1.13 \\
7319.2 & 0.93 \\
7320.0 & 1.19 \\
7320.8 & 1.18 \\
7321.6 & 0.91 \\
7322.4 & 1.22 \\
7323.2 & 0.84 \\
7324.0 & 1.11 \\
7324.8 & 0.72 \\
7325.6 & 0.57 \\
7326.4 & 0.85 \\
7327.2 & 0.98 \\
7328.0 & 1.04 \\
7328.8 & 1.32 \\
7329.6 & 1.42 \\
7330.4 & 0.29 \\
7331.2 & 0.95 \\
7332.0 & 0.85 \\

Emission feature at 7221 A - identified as H-alpha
